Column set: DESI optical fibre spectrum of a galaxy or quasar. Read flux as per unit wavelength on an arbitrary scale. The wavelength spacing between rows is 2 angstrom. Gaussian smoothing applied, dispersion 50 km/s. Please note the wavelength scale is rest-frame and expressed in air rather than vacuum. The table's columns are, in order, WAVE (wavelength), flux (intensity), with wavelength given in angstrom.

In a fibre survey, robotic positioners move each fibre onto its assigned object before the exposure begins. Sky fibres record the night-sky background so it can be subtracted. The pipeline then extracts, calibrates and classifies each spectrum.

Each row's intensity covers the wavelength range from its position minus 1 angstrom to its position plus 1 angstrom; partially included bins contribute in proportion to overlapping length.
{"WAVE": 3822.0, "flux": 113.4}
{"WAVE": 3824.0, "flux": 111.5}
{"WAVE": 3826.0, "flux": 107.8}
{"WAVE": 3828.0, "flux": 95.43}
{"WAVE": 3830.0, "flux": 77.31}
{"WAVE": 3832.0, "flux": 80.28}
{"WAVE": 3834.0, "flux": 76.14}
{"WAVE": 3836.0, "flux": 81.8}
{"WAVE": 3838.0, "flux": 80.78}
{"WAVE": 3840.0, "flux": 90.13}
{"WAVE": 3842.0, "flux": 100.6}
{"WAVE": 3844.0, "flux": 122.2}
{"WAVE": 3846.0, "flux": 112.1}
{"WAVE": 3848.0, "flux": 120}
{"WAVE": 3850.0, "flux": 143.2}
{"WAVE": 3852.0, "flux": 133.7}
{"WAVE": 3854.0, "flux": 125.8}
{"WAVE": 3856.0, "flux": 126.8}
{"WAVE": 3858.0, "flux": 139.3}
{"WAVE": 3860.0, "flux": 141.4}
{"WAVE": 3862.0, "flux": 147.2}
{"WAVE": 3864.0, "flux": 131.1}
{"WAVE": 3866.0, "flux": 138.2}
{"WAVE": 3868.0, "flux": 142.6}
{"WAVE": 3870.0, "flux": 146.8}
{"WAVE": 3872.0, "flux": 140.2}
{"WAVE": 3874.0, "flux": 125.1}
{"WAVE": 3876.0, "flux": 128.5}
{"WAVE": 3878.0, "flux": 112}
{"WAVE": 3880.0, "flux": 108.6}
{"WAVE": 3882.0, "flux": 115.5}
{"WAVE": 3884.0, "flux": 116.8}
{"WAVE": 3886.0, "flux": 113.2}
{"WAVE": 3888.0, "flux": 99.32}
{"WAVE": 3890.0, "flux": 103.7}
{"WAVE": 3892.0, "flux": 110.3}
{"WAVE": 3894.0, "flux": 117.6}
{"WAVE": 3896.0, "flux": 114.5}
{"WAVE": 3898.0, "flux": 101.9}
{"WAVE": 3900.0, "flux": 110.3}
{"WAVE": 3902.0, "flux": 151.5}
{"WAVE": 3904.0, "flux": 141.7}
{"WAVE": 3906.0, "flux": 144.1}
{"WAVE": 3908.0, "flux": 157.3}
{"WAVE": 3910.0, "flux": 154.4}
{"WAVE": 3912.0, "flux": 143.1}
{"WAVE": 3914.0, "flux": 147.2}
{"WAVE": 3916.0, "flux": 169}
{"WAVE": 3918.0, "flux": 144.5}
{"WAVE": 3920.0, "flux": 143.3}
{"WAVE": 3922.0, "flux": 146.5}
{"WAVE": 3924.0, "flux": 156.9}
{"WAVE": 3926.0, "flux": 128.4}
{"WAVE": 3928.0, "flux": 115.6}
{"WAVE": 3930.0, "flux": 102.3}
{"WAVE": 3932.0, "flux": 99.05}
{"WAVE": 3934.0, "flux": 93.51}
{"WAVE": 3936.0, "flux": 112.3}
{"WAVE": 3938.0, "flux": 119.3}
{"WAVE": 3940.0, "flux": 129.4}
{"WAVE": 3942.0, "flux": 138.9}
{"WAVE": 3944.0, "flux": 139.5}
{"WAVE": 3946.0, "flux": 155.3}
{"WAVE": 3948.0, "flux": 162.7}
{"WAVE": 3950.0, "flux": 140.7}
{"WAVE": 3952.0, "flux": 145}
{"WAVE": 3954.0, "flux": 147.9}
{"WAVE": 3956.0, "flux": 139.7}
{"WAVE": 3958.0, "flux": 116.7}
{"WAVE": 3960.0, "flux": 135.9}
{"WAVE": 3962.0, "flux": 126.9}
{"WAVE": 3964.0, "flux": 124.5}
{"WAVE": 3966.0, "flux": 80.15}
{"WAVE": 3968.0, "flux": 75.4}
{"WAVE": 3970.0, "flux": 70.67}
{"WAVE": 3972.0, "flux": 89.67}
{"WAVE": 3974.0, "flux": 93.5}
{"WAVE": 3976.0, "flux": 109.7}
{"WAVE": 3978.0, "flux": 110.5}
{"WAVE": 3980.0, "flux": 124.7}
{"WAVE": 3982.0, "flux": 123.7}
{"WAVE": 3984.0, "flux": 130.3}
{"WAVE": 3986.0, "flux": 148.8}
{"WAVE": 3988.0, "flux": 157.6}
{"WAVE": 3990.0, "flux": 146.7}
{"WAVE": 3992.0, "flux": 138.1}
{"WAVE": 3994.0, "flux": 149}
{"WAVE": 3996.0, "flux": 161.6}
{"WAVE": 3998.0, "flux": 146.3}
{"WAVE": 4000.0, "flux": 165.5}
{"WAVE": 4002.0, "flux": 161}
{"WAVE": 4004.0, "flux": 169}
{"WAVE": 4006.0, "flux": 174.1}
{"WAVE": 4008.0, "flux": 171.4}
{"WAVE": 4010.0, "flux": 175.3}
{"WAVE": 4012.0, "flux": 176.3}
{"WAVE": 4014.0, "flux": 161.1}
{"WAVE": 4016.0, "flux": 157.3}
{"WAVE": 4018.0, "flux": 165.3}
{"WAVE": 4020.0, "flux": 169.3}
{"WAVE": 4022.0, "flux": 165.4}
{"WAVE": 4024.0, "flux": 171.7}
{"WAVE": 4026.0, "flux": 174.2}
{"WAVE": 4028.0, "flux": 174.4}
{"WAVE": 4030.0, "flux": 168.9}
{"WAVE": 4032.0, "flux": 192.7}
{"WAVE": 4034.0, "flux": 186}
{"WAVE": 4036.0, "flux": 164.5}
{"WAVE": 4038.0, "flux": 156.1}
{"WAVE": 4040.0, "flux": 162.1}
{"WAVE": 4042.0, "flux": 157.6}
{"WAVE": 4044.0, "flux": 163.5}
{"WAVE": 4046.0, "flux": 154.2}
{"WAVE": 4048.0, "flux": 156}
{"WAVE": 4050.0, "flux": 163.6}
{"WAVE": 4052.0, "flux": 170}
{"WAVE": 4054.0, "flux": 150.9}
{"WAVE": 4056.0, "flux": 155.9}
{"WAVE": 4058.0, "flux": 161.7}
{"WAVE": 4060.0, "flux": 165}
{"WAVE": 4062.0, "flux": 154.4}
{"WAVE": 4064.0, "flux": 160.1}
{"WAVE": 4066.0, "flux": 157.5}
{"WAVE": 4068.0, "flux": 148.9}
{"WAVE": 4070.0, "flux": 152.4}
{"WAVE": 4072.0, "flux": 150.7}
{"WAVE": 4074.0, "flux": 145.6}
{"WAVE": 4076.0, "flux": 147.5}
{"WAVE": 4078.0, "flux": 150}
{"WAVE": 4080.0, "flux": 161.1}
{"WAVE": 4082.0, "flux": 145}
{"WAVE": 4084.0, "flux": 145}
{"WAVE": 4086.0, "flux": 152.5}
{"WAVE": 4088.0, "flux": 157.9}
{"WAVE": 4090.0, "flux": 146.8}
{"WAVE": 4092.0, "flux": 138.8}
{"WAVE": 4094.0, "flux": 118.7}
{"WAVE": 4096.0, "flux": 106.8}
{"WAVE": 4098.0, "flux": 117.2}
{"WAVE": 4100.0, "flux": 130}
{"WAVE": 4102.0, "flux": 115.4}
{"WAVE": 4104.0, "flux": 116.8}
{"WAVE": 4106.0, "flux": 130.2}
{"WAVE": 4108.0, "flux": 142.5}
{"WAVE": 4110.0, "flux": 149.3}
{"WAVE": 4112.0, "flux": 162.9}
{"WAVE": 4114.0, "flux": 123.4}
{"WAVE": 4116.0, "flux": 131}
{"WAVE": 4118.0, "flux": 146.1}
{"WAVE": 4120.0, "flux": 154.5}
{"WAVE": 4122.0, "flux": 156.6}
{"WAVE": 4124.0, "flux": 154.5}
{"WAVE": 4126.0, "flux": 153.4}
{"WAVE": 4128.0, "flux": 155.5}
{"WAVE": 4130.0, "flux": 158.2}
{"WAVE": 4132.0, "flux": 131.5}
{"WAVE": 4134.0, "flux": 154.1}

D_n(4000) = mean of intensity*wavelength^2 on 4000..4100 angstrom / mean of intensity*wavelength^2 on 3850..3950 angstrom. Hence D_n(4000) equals 1.3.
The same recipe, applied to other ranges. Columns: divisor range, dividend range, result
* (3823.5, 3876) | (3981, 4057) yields 1.50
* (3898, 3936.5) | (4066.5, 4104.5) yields 1.13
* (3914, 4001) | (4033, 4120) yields 1.21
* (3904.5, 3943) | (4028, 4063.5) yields 1.30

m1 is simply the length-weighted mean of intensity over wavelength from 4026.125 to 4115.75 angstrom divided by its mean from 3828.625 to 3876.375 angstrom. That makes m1 1.3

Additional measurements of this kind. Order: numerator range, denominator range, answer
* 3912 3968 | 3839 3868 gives 1.03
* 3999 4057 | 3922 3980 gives 1.38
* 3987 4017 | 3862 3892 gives 1.30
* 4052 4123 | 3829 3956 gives 1.15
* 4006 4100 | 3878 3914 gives 1.27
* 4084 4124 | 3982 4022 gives 0.87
